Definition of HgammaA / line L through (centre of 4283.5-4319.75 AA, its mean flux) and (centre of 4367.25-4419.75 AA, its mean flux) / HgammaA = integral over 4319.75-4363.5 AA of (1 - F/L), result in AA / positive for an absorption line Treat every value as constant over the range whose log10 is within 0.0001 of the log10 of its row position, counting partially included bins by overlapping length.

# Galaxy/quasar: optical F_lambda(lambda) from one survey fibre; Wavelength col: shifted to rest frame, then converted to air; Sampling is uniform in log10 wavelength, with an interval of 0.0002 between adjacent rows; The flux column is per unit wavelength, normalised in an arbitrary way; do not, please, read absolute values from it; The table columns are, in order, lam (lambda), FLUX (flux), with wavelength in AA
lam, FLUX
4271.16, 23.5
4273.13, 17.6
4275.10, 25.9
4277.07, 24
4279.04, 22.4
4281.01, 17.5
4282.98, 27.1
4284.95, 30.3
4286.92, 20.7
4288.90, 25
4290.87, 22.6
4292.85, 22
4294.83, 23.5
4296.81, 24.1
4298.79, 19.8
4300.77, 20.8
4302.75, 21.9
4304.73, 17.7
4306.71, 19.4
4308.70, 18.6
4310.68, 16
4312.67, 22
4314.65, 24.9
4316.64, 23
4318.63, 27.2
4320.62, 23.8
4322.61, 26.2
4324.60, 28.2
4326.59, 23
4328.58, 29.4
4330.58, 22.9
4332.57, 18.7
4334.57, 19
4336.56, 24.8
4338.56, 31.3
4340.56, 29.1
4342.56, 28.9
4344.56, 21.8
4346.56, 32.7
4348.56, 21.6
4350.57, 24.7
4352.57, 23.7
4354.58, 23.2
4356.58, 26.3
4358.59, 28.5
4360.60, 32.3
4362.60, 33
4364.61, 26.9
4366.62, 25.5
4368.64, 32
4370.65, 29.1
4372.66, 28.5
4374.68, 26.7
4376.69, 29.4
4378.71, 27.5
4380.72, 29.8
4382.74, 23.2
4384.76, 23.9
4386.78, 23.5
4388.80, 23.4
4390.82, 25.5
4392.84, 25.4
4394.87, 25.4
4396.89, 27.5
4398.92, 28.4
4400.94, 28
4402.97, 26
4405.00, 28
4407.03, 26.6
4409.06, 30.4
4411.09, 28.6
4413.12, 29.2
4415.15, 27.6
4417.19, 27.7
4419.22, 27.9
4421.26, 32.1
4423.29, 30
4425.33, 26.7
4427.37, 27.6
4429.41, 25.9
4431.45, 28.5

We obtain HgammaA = -2.8 AA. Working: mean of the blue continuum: 22.3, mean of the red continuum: 27.3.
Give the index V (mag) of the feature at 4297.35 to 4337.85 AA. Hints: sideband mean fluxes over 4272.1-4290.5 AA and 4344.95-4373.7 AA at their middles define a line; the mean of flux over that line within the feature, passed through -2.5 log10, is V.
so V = 0.132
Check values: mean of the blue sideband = 23.4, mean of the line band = 22.5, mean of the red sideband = 27.6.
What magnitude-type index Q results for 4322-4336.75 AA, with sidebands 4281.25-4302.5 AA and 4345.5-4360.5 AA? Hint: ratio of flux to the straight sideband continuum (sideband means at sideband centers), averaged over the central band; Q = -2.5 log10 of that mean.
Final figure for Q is 0.05 mag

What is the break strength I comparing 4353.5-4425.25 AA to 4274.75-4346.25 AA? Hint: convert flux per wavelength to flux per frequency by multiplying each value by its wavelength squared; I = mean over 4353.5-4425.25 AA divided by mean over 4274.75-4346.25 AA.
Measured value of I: 1.2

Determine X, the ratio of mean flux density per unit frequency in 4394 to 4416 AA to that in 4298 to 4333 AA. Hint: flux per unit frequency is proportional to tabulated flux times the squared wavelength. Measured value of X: 1.3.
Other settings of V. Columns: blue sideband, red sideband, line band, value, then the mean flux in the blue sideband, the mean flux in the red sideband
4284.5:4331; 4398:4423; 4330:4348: -0.03 mag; 23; 28.4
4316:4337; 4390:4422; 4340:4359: -0.03 mag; 24.2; 27.7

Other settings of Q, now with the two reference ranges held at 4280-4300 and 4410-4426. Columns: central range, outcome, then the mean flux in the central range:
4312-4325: -0.02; 25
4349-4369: -0.04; 27.3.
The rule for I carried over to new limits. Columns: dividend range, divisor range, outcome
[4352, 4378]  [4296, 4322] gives 1.34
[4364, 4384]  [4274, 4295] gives 1.22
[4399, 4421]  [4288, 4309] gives 1.38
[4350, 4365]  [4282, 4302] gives 1.20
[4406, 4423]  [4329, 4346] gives 1.20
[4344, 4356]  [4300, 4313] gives 1.31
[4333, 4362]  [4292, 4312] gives 1.31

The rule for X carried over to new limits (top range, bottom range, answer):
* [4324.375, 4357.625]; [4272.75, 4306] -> 1.14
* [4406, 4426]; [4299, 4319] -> 1.44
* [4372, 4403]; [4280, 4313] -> 1.27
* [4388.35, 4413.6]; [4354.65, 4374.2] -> 0.96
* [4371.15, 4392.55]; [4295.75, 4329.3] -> 1.19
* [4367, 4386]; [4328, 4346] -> 1.12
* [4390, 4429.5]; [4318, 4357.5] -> 1.13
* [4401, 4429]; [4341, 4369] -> 1.07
